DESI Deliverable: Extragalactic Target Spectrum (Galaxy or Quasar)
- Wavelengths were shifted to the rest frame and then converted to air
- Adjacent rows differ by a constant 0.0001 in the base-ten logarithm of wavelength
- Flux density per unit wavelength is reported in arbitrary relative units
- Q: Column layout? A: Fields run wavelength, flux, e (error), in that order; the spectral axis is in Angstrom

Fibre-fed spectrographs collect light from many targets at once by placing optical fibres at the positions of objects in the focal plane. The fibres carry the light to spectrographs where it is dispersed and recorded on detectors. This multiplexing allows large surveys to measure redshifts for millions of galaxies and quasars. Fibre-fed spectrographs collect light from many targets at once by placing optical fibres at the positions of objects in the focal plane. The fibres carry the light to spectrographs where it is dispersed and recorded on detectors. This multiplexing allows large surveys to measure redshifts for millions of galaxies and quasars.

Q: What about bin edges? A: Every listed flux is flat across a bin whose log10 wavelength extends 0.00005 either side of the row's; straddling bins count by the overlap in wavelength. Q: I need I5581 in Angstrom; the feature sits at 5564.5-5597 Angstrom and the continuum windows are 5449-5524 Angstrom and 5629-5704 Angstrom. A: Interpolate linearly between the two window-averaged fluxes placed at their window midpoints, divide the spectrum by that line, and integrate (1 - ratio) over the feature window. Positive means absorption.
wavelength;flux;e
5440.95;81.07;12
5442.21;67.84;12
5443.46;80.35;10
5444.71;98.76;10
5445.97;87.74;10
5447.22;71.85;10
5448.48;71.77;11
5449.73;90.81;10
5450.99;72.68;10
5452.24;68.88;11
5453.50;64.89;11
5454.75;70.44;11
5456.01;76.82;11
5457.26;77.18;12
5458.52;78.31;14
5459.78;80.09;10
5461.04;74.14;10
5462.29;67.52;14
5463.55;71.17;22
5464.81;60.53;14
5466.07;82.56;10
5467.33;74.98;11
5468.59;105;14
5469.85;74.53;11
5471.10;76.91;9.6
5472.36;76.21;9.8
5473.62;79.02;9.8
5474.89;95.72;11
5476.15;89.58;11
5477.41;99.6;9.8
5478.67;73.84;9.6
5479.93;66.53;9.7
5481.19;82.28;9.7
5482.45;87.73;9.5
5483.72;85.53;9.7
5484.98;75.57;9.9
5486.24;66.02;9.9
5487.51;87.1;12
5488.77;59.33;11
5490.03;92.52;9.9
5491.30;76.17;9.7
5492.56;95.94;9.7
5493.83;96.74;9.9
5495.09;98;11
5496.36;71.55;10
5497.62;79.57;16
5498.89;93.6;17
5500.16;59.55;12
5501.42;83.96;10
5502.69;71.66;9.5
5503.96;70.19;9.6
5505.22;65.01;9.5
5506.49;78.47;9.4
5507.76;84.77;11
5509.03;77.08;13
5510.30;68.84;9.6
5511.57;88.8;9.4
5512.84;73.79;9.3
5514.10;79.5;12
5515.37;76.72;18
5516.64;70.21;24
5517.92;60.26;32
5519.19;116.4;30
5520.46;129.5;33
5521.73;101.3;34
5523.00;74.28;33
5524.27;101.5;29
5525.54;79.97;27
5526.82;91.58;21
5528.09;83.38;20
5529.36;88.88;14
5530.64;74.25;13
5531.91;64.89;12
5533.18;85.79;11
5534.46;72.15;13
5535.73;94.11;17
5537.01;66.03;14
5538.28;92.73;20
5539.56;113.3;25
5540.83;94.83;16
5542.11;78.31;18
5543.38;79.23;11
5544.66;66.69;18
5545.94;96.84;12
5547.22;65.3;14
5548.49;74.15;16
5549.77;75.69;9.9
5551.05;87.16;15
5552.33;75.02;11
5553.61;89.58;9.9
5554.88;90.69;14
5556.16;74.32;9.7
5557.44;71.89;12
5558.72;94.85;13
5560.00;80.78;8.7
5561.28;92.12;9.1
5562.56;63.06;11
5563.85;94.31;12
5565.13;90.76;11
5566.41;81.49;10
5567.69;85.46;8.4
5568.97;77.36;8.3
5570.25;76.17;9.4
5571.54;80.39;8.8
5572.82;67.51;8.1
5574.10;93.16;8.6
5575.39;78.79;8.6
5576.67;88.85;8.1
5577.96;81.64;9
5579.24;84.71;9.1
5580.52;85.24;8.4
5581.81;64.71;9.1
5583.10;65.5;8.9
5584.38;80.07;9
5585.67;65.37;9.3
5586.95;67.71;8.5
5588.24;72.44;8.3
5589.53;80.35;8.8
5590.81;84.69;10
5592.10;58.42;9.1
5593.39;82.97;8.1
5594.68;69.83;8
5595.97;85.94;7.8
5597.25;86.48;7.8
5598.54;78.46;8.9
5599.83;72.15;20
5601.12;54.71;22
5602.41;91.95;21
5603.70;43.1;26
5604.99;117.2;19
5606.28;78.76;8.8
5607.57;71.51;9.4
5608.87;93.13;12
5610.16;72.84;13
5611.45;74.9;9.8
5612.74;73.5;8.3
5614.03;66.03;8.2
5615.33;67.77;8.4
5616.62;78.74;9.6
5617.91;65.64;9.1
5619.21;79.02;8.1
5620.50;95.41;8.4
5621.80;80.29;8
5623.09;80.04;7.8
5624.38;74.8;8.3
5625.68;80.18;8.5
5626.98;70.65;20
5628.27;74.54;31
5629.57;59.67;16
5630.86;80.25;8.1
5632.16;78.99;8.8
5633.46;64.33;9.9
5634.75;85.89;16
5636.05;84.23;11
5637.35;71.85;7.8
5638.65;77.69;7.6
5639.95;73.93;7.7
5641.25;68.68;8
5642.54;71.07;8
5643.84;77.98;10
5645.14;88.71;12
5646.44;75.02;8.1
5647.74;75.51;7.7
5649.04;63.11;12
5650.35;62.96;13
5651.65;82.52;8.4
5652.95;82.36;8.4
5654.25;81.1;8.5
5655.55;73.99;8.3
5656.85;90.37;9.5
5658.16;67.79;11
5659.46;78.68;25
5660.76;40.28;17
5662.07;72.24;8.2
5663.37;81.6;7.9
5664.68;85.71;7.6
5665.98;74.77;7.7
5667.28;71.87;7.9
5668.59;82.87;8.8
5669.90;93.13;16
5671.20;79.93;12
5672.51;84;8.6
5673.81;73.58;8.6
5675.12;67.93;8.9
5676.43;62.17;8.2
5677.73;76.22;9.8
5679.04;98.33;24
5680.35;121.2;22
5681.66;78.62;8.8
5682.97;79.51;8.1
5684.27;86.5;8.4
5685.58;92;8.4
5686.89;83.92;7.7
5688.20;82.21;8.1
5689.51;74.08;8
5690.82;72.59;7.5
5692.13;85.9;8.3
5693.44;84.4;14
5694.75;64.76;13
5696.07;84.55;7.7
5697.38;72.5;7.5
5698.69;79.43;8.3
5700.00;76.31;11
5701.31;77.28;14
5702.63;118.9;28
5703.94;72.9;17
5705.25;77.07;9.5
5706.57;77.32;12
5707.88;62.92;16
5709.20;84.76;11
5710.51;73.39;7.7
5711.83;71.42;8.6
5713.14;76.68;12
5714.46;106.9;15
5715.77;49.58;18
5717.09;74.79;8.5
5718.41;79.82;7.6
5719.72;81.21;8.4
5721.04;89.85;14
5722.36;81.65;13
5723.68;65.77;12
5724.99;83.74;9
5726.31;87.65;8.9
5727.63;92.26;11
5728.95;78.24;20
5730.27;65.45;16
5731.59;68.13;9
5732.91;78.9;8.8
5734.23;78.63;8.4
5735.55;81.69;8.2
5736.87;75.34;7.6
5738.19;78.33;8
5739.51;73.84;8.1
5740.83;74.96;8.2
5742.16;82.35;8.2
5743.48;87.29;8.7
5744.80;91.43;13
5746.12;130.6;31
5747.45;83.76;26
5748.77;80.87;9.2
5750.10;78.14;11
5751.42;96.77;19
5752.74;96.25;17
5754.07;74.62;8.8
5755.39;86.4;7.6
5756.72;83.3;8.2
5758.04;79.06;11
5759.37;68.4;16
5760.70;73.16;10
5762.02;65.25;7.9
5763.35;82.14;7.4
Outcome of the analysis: 0.5 Angstrom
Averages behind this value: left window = 80.2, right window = 78.5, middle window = 78.1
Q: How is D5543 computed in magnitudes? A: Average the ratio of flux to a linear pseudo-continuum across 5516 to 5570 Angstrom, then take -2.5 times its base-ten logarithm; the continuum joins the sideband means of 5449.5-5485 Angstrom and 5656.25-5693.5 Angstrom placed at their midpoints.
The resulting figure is -0.07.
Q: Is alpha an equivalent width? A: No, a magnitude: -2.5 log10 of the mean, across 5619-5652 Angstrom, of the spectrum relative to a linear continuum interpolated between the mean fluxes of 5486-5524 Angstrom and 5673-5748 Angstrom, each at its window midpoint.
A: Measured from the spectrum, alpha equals 0.07 mag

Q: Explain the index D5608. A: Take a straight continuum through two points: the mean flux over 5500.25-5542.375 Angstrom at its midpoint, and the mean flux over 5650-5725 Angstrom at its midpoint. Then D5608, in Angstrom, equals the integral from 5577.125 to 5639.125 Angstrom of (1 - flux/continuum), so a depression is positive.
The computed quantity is 3.7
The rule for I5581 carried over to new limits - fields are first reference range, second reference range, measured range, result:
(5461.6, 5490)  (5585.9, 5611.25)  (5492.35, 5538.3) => -2.35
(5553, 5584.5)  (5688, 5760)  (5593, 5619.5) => 1.59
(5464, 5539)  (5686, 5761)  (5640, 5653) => 1.07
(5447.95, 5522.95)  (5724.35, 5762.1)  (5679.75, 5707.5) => -0.32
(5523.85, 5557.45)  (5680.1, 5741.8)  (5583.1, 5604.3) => 2.20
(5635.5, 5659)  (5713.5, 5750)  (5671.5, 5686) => -0.99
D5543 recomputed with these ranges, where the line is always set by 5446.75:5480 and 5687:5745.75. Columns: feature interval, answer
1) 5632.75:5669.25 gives 0.05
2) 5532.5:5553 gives -0.06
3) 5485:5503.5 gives -0.04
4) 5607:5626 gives 0.03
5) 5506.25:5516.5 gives 0.00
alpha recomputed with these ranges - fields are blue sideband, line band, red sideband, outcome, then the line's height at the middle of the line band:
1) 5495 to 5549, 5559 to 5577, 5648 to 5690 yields -0.016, 81.1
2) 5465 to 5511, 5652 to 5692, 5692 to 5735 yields -0.009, 79.1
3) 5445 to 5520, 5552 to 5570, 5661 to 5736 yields -0.049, 79.3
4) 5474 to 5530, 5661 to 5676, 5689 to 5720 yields 0.022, 79.1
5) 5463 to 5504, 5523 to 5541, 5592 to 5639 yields -0.081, 79.2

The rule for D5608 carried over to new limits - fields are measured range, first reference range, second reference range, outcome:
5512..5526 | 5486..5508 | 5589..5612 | -1.5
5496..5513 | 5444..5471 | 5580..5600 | 0.0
